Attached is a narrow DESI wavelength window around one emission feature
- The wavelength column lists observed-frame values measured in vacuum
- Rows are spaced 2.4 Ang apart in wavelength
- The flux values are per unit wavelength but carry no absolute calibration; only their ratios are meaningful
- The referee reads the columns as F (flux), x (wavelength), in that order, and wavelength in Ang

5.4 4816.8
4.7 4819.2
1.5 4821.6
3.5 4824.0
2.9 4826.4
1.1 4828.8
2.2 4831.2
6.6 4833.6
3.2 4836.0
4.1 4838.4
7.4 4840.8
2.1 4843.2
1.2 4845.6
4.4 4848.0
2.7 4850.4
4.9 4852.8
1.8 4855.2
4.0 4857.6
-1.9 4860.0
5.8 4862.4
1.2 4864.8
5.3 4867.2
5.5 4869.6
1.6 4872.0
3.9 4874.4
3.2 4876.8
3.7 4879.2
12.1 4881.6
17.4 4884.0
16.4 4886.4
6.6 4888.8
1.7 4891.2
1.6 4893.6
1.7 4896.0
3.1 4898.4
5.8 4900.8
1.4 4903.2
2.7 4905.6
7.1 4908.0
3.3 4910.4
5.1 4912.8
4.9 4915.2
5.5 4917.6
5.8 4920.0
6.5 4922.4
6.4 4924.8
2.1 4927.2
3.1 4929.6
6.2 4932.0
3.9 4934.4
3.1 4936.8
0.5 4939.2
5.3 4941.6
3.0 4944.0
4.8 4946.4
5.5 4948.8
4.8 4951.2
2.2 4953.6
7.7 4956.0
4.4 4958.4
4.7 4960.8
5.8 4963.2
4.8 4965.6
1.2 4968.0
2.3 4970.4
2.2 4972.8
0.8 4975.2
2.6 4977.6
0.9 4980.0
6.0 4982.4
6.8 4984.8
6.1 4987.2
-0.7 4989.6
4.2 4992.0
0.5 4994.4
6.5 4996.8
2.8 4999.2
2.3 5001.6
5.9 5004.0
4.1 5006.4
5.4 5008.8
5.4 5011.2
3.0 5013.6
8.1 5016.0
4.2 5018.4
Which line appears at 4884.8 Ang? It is [O II]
